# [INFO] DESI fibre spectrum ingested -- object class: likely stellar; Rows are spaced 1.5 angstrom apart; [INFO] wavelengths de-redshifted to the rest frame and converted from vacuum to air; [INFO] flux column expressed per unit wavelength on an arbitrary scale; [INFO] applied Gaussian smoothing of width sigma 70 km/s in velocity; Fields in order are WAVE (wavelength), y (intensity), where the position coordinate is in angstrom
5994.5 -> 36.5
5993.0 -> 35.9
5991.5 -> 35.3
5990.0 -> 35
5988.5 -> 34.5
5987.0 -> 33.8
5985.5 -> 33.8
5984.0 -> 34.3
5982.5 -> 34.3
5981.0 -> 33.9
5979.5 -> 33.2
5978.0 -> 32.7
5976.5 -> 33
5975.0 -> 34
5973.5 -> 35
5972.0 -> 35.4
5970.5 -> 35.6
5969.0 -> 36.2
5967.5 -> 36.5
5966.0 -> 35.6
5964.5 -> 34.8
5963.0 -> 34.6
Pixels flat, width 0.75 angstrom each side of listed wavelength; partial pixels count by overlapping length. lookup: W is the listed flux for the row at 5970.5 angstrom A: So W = 35.6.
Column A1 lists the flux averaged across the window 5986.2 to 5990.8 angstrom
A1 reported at 34.4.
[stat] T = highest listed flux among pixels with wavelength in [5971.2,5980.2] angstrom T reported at 35.4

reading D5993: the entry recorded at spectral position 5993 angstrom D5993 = 35.9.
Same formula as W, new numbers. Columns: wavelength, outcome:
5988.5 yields 34.5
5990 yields 35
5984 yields 34.3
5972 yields 35.4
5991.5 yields 35.3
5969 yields 36.2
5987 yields 33.8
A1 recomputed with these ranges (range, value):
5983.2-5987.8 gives 34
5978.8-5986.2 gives 33.9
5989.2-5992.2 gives 35.1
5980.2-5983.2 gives 34.1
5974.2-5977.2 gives 33.5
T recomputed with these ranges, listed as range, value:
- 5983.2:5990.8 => 35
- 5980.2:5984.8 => 34.3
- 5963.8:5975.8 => 36.5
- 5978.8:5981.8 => 33.9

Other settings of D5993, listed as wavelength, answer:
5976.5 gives 33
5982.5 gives 34.3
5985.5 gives 33.8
